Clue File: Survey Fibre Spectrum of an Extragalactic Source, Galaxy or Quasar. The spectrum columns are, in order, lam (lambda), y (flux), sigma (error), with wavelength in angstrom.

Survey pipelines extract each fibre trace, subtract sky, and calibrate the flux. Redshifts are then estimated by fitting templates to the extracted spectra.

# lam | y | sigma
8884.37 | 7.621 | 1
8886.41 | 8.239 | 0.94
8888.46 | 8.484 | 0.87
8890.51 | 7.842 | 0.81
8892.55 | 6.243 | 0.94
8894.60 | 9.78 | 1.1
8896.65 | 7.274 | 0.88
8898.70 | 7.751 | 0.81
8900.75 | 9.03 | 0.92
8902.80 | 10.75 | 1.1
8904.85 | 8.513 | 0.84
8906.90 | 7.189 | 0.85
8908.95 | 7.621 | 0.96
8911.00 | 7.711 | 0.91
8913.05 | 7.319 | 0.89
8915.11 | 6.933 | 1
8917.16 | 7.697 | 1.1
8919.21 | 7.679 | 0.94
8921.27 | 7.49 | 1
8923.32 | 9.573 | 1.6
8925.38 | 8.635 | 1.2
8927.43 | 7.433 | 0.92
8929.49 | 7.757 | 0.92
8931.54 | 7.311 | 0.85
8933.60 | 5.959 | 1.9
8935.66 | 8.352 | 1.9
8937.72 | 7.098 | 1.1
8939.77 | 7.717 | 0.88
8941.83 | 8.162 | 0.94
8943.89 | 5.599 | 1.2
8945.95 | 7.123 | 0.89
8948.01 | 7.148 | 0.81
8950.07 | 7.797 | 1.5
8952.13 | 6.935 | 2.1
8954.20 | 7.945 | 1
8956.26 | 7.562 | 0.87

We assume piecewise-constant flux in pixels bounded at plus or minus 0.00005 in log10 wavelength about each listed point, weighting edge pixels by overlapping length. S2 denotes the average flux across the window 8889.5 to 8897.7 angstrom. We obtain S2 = 7.79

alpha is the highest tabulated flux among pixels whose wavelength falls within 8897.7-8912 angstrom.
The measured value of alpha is 10.75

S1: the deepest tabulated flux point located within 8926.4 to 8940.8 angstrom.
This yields 5.959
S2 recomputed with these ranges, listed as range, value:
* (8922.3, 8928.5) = 8.54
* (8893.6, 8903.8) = 8.91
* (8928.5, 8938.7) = 7.29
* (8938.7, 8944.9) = 7.17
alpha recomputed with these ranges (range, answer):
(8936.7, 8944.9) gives 8.162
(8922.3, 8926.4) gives 9.573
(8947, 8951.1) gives 7.797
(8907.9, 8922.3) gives 7.711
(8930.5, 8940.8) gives 8.352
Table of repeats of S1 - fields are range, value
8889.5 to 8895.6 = 6.243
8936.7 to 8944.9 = 5.599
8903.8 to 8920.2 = 6.933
